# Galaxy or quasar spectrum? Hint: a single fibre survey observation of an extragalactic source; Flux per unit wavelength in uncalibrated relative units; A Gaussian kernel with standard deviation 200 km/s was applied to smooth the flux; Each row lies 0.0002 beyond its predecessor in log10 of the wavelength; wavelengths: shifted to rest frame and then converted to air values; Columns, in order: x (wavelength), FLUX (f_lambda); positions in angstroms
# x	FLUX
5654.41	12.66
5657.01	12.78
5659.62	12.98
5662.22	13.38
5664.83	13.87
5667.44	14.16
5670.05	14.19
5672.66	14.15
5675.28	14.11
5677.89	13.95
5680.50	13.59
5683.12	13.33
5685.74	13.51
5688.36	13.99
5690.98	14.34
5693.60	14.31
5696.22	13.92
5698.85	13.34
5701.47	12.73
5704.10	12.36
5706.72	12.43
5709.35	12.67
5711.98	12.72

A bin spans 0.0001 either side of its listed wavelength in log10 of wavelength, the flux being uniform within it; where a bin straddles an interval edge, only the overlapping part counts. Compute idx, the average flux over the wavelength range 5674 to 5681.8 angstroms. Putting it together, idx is 13.9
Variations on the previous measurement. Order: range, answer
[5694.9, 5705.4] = 13.1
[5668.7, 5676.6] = 14.1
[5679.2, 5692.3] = 13.7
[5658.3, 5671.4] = 13.7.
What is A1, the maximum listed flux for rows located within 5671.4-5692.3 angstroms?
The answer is 14.34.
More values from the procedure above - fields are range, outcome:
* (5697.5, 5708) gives 13.34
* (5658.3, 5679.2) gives 14.19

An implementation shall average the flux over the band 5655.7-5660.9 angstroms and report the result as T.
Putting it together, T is 12.9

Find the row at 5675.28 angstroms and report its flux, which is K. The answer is 14.11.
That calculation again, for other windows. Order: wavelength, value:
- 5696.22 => 13.92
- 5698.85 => 13.34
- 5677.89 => 13.95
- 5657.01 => 12.78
